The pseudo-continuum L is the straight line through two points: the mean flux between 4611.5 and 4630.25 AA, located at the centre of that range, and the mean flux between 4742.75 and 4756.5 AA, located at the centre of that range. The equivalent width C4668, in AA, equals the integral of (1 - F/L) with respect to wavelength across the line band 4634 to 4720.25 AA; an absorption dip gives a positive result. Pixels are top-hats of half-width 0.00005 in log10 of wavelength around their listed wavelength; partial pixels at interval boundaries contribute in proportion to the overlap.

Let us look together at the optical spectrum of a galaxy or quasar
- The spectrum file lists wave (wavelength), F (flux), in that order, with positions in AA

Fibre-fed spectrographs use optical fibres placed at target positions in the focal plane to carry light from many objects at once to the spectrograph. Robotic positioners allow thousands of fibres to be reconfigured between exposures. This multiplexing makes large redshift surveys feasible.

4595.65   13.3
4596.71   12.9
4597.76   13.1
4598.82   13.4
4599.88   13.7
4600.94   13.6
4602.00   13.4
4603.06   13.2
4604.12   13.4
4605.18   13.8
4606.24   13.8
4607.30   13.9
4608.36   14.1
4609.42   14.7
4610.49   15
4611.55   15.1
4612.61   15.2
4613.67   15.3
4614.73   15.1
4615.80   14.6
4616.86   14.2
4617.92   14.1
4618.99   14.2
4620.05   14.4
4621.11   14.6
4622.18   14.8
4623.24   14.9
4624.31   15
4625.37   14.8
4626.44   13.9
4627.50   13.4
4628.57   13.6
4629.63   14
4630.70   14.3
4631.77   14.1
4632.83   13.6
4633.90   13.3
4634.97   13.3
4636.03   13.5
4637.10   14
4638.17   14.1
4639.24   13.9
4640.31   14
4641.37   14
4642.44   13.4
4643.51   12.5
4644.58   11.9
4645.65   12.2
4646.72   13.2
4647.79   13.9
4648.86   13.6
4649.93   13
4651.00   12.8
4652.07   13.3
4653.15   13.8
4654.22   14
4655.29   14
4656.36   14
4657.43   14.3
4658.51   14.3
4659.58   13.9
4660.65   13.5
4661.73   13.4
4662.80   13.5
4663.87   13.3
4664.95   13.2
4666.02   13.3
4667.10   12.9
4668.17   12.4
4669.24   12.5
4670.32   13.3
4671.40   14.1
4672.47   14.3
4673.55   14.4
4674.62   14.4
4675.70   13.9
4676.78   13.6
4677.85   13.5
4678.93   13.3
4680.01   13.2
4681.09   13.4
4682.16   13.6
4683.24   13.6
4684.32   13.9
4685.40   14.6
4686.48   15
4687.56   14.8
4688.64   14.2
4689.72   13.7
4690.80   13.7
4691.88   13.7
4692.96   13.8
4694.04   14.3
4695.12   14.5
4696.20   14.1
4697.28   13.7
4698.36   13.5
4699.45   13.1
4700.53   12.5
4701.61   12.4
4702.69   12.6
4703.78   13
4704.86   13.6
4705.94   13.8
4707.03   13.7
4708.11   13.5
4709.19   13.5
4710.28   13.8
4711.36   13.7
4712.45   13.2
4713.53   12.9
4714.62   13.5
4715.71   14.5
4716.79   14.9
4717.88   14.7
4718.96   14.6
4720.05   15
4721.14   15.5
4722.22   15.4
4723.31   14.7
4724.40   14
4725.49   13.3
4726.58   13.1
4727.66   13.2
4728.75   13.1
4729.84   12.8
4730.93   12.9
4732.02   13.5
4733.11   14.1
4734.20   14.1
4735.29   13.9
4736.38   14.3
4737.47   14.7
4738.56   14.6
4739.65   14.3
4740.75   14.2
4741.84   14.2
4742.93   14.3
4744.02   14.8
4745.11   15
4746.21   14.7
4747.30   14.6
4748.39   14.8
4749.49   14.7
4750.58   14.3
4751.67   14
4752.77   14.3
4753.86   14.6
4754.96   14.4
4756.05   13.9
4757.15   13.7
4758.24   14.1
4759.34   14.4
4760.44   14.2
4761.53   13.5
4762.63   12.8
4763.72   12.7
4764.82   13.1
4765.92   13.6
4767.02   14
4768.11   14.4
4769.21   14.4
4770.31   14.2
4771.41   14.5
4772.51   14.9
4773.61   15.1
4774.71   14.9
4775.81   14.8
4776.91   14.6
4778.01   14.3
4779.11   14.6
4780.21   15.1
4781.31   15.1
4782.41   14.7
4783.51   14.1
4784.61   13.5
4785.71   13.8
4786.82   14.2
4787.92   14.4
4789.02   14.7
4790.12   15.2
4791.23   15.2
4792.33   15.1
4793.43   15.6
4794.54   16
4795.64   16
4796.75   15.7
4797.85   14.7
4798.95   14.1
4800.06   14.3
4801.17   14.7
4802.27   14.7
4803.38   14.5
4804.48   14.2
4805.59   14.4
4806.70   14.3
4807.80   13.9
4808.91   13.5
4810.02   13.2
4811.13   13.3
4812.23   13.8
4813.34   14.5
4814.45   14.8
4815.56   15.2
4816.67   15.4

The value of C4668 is 5.1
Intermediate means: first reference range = 14.5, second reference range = 14.5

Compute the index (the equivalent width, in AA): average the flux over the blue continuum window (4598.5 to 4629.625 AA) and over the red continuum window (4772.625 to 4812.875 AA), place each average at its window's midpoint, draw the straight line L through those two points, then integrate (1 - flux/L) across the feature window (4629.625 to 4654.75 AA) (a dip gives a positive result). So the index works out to 1.4 AA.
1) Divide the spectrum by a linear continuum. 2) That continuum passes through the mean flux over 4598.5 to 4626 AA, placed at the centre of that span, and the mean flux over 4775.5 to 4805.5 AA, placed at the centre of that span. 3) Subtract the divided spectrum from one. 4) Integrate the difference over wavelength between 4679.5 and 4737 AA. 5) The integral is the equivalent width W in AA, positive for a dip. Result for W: 2.9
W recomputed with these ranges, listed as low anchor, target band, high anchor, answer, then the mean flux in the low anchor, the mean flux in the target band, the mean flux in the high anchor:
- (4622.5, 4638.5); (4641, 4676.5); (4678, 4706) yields 0.97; 14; 13.5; 13.7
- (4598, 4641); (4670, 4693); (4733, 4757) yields 0.55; 14.1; 13.9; 14.4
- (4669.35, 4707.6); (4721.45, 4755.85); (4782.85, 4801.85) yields 0.17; 13.7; 14.2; 14.8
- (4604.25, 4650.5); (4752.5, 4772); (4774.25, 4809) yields 0.83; 14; 13.9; 14.7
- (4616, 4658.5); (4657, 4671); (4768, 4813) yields 0.57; 13.8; 13.4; 14.6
